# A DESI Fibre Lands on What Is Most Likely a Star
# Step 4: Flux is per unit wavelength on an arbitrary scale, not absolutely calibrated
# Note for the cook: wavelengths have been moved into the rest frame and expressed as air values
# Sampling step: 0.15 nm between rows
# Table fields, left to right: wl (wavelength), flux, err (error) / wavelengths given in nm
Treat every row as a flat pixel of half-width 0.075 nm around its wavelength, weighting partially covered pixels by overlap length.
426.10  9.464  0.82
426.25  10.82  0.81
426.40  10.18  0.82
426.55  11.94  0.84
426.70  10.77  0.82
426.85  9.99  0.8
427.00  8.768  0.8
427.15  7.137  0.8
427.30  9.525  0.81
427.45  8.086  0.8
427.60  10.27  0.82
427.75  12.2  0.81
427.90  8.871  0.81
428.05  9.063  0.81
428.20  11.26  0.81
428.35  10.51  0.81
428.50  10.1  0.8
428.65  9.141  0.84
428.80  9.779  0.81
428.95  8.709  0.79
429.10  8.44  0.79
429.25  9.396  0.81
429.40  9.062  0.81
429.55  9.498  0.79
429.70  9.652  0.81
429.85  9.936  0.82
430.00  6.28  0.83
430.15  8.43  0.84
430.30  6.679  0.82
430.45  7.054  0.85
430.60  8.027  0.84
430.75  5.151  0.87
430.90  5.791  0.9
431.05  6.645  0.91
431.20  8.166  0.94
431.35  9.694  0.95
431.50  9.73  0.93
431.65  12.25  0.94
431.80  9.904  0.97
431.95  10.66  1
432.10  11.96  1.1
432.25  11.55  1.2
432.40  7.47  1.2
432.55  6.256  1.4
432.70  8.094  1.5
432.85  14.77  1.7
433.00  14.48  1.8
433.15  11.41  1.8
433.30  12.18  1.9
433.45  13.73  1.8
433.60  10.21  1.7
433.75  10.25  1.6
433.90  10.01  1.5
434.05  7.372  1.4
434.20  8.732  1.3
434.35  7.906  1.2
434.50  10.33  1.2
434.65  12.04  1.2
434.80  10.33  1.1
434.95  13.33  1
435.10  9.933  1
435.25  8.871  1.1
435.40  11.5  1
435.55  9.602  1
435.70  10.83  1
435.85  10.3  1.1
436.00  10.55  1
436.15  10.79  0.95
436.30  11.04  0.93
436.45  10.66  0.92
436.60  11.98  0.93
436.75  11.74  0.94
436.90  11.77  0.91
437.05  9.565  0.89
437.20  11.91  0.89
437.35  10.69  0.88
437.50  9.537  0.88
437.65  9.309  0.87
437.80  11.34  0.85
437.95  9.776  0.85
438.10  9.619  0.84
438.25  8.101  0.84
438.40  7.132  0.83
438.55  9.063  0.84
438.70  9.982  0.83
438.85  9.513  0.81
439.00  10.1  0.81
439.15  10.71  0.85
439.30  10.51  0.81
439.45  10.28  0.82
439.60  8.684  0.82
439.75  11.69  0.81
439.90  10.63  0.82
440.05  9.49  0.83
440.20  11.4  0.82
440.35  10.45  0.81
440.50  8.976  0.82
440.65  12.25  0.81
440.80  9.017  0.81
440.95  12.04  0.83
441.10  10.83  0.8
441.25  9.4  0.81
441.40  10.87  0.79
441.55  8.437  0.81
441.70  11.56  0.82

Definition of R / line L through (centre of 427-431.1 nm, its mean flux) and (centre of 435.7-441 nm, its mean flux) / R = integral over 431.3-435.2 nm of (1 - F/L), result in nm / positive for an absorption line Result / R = -0.47 nm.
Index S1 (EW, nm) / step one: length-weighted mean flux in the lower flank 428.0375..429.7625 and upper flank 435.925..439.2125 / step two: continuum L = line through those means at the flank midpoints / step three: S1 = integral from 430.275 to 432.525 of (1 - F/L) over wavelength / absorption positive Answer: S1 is 0.24 nm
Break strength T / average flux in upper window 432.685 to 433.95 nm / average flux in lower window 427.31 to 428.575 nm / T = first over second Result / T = 1.19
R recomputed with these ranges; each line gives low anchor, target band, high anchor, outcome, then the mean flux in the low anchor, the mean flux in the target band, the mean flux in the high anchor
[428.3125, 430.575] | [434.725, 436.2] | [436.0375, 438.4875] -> -0.10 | 8.8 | 10.6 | 10.3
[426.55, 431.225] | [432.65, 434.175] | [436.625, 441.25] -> -0.29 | 8.84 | 11.2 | 10.2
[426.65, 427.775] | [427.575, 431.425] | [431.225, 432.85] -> 0.37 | 9.45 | 8.74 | 9.94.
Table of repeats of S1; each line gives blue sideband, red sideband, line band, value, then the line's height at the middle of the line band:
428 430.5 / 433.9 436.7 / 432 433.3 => -0.141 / 9.76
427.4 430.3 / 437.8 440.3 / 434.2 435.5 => -0.104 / 9.64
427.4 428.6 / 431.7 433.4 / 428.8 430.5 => 0.296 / 10.4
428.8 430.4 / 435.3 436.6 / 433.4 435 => -0.024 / 10.1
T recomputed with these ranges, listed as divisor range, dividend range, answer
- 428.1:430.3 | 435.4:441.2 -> 1.12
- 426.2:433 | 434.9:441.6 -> 1.10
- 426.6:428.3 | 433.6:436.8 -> 1.07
